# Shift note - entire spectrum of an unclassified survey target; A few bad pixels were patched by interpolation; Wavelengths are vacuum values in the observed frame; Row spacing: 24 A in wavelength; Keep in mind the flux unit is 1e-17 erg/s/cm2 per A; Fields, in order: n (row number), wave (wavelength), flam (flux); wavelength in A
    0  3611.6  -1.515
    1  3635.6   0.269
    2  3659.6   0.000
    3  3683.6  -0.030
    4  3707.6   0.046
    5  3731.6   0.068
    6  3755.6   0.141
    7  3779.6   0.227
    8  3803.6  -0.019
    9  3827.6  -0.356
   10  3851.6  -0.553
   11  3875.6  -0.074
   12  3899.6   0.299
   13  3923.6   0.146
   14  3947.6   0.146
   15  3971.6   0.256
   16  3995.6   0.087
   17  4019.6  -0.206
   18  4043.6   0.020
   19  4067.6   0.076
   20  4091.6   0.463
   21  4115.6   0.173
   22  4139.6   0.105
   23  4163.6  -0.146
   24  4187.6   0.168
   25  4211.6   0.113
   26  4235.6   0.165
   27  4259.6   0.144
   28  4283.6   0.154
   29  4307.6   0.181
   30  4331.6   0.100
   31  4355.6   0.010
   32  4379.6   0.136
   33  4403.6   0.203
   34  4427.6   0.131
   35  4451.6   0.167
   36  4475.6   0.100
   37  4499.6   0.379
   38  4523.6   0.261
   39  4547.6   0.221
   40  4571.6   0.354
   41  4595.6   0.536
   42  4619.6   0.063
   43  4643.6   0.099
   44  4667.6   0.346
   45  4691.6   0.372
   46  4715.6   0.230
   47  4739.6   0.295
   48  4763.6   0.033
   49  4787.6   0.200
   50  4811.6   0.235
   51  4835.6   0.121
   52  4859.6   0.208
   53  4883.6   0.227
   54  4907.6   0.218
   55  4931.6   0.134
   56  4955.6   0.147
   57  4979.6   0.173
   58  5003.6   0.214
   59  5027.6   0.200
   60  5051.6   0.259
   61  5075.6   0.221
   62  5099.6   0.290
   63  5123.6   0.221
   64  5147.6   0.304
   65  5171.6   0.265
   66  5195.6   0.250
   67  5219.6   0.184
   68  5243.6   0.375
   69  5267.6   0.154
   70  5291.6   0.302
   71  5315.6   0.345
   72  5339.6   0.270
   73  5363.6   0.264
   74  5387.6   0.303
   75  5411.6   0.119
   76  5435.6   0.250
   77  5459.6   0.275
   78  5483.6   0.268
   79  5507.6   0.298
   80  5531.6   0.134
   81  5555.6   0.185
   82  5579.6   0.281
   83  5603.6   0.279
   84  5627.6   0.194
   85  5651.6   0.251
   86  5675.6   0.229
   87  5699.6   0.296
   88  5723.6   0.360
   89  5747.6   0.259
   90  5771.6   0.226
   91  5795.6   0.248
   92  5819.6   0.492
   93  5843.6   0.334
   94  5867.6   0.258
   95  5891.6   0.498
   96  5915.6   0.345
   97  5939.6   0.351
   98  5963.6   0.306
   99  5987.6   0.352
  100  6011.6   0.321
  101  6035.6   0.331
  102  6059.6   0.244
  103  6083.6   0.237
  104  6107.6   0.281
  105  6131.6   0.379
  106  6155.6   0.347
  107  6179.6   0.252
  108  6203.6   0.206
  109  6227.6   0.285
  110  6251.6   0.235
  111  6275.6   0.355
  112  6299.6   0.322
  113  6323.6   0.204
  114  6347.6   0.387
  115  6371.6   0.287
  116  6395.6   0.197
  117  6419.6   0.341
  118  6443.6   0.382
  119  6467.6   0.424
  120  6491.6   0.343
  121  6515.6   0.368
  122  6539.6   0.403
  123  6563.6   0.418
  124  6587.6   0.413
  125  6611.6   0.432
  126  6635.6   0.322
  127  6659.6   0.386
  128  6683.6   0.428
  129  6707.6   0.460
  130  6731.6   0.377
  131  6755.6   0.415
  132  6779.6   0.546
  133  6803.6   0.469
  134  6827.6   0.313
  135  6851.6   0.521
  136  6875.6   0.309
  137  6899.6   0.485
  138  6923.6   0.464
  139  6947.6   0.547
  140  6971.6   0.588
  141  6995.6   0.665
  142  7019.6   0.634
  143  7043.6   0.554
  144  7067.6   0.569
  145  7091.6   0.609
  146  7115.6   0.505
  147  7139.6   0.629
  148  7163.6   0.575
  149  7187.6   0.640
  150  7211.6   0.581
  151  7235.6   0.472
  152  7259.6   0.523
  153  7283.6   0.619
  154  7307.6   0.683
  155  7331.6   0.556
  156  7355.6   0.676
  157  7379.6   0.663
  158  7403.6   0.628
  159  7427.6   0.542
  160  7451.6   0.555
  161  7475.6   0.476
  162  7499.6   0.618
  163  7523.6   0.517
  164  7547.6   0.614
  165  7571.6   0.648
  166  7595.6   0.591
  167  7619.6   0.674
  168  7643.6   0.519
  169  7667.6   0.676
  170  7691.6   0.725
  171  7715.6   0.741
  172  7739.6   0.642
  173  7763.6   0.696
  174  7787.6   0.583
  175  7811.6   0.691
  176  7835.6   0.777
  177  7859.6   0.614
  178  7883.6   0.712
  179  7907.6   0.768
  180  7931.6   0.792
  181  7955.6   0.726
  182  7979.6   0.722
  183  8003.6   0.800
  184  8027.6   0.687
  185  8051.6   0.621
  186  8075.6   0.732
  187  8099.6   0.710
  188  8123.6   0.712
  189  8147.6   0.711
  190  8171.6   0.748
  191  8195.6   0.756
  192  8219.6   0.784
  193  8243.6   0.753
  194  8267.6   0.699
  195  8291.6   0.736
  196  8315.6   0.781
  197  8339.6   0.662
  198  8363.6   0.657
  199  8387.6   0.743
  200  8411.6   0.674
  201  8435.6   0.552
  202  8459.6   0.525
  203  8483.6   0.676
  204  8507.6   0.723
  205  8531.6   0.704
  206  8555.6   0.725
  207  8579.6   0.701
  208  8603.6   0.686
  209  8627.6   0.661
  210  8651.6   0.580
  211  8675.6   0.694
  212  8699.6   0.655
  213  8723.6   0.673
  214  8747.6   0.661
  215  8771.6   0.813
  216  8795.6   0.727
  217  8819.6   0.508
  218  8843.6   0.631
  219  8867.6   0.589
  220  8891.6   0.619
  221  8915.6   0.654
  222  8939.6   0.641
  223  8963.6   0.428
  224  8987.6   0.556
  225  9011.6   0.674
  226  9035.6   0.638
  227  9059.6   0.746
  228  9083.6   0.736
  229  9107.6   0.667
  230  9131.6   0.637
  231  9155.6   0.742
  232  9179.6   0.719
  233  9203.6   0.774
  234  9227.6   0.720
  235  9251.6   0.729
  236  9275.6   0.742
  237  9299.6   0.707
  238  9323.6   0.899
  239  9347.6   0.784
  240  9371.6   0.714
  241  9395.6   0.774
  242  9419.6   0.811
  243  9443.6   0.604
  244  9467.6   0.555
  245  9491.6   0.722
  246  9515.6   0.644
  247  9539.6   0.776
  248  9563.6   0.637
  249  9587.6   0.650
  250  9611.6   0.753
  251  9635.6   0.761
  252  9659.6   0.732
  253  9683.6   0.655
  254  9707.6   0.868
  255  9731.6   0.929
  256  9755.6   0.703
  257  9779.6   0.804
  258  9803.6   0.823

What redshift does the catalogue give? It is 0.733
